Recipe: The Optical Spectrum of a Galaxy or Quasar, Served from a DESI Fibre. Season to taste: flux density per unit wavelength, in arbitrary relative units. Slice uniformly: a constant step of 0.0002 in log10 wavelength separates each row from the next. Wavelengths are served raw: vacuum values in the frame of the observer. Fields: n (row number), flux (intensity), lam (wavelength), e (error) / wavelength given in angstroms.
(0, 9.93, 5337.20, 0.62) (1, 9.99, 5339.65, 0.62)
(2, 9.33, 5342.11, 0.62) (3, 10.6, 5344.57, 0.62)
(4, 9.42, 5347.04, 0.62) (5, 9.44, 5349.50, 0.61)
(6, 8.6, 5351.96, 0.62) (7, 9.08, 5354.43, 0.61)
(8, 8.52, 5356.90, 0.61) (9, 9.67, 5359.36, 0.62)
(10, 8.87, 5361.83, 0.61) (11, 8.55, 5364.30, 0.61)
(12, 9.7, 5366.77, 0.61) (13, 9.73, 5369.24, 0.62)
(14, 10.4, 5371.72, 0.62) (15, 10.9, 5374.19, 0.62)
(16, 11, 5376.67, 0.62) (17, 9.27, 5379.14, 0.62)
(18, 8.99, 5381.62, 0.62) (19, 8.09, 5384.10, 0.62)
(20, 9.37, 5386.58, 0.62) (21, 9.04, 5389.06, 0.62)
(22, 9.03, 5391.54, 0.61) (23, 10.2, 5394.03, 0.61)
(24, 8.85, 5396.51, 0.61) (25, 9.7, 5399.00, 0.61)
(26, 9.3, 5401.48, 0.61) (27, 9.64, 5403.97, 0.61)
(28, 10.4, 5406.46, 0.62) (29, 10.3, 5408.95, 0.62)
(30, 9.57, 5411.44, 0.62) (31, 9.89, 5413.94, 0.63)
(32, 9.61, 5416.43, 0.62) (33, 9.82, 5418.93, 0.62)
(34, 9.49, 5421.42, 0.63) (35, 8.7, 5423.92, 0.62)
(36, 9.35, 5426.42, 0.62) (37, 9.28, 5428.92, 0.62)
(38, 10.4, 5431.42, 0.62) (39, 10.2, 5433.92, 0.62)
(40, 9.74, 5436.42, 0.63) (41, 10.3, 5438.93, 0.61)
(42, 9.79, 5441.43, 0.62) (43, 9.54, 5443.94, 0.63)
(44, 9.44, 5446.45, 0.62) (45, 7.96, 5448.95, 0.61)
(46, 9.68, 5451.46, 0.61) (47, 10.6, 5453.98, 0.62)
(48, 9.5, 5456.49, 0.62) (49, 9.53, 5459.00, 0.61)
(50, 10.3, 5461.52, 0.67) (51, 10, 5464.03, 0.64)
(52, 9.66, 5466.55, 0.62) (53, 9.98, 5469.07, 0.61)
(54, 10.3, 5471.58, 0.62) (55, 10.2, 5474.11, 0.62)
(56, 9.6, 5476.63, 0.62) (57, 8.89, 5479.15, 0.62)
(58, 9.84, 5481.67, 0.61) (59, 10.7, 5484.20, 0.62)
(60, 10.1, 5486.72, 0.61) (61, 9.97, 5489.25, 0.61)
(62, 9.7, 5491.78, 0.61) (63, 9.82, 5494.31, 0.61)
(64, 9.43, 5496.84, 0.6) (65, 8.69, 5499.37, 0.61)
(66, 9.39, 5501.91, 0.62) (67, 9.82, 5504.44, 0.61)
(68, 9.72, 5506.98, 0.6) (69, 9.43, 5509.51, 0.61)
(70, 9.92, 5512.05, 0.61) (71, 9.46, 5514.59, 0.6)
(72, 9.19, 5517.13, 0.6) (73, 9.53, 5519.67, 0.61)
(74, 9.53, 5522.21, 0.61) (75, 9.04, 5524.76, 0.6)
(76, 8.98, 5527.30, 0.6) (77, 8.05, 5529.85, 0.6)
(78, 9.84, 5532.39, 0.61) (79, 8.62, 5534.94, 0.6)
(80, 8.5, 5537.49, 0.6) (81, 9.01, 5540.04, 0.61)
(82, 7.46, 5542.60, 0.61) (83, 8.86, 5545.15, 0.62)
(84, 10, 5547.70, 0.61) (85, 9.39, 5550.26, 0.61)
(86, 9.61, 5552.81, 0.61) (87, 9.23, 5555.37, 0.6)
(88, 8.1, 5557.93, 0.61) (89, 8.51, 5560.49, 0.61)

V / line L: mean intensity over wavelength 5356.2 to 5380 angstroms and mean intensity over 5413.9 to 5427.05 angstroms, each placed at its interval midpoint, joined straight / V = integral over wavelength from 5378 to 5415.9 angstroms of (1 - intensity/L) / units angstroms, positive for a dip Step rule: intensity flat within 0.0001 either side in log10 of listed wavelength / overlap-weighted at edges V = 0.43 angstroms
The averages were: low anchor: 9.7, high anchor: 9.44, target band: 9.45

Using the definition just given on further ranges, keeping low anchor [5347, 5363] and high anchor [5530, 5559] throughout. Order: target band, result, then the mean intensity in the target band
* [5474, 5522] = -3.57 angstroms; 9.64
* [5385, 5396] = -0.35 angstroms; 9.33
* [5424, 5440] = -1.38 angstroms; 9.79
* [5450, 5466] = -1.60 angstroms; 9.89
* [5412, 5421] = -0.71 angstroms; 9.73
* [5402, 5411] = -0.97 angstroms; 10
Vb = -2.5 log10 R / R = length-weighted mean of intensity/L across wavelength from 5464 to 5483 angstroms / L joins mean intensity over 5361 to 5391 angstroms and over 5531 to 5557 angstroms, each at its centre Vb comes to -0.065 mag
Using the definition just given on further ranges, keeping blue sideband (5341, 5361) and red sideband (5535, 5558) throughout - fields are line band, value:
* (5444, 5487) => -0.08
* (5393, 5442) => -0.06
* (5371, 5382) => -0.10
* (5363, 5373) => -0.04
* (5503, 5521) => -0.07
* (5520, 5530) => -0.01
